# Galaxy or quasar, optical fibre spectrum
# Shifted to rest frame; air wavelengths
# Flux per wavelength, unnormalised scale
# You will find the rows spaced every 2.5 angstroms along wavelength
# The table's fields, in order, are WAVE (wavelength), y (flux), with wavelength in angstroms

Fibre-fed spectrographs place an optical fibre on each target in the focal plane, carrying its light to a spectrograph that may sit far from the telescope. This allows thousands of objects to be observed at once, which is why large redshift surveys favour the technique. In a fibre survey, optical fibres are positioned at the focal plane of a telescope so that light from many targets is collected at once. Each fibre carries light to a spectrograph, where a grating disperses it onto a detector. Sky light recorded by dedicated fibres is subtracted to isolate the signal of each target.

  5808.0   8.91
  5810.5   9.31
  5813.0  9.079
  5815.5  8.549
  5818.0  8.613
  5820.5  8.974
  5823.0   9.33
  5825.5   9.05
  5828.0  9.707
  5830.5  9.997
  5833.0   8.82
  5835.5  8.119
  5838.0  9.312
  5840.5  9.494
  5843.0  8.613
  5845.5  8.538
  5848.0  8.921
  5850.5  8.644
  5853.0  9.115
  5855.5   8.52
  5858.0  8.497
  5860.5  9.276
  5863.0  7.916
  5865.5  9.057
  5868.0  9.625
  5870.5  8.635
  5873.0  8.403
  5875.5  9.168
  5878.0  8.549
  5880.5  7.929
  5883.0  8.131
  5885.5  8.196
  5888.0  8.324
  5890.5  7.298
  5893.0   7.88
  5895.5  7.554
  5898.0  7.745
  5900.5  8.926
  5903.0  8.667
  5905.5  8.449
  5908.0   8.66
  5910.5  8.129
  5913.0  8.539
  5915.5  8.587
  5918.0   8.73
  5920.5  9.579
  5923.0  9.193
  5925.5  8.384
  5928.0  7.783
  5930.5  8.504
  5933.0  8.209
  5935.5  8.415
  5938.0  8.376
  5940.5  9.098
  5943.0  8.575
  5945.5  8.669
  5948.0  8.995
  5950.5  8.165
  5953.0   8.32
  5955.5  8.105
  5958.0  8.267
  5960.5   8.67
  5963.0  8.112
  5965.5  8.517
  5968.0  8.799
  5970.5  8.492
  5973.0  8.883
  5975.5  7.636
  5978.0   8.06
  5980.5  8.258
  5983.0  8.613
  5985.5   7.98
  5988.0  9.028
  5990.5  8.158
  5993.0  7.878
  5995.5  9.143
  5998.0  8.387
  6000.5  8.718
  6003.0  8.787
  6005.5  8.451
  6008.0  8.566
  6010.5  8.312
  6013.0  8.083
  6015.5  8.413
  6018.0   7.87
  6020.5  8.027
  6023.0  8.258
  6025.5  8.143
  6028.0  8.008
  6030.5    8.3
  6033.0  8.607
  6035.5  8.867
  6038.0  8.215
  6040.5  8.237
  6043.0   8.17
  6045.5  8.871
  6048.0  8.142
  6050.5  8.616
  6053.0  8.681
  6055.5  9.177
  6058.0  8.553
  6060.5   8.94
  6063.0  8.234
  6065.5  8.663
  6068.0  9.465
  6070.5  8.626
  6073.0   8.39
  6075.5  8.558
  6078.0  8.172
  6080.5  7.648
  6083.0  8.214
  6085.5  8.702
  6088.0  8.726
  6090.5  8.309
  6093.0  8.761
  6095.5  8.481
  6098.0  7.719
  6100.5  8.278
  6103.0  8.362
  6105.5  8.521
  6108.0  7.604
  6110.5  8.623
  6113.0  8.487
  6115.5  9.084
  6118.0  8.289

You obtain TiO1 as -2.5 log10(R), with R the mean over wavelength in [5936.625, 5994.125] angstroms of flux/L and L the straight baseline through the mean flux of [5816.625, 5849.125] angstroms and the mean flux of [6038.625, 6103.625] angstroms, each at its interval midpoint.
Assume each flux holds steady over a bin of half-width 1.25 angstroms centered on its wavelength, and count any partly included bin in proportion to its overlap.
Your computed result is 0.04 mag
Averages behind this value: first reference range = 9.04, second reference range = 8.49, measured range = 8.42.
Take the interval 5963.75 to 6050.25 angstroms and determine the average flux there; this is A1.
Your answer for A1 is 8.38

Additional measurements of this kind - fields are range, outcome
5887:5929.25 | 8.38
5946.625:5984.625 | 8.39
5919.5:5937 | 8.56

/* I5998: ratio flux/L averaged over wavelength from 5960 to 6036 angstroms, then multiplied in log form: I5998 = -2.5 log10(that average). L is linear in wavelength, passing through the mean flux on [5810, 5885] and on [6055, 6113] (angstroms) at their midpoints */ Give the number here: 0.03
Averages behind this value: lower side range 8.85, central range 8.38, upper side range 8.46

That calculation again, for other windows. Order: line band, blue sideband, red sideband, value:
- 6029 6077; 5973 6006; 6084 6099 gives -0.02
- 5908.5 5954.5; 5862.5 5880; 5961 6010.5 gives 0.00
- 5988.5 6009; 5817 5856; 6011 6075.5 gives 0.01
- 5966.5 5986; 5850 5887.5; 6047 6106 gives 0.03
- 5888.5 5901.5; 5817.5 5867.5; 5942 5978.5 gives 0.11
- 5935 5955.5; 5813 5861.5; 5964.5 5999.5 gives 0.00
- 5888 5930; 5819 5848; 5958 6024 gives 0.05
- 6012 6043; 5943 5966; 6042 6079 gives 0.04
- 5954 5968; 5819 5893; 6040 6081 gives 0.04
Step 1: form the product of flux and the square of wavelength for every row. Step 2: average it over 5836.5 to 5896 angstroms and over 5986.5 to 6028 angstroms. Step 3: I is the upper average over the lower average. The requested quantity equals 1.02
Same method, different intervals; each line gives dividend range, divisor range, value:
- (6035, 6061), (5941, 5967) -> 1.05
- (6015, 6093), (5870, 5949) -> 1.05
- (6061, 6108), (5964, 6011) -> 1.03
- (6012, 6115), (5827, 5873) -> 1.01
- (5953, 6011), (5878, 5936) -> 1.04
